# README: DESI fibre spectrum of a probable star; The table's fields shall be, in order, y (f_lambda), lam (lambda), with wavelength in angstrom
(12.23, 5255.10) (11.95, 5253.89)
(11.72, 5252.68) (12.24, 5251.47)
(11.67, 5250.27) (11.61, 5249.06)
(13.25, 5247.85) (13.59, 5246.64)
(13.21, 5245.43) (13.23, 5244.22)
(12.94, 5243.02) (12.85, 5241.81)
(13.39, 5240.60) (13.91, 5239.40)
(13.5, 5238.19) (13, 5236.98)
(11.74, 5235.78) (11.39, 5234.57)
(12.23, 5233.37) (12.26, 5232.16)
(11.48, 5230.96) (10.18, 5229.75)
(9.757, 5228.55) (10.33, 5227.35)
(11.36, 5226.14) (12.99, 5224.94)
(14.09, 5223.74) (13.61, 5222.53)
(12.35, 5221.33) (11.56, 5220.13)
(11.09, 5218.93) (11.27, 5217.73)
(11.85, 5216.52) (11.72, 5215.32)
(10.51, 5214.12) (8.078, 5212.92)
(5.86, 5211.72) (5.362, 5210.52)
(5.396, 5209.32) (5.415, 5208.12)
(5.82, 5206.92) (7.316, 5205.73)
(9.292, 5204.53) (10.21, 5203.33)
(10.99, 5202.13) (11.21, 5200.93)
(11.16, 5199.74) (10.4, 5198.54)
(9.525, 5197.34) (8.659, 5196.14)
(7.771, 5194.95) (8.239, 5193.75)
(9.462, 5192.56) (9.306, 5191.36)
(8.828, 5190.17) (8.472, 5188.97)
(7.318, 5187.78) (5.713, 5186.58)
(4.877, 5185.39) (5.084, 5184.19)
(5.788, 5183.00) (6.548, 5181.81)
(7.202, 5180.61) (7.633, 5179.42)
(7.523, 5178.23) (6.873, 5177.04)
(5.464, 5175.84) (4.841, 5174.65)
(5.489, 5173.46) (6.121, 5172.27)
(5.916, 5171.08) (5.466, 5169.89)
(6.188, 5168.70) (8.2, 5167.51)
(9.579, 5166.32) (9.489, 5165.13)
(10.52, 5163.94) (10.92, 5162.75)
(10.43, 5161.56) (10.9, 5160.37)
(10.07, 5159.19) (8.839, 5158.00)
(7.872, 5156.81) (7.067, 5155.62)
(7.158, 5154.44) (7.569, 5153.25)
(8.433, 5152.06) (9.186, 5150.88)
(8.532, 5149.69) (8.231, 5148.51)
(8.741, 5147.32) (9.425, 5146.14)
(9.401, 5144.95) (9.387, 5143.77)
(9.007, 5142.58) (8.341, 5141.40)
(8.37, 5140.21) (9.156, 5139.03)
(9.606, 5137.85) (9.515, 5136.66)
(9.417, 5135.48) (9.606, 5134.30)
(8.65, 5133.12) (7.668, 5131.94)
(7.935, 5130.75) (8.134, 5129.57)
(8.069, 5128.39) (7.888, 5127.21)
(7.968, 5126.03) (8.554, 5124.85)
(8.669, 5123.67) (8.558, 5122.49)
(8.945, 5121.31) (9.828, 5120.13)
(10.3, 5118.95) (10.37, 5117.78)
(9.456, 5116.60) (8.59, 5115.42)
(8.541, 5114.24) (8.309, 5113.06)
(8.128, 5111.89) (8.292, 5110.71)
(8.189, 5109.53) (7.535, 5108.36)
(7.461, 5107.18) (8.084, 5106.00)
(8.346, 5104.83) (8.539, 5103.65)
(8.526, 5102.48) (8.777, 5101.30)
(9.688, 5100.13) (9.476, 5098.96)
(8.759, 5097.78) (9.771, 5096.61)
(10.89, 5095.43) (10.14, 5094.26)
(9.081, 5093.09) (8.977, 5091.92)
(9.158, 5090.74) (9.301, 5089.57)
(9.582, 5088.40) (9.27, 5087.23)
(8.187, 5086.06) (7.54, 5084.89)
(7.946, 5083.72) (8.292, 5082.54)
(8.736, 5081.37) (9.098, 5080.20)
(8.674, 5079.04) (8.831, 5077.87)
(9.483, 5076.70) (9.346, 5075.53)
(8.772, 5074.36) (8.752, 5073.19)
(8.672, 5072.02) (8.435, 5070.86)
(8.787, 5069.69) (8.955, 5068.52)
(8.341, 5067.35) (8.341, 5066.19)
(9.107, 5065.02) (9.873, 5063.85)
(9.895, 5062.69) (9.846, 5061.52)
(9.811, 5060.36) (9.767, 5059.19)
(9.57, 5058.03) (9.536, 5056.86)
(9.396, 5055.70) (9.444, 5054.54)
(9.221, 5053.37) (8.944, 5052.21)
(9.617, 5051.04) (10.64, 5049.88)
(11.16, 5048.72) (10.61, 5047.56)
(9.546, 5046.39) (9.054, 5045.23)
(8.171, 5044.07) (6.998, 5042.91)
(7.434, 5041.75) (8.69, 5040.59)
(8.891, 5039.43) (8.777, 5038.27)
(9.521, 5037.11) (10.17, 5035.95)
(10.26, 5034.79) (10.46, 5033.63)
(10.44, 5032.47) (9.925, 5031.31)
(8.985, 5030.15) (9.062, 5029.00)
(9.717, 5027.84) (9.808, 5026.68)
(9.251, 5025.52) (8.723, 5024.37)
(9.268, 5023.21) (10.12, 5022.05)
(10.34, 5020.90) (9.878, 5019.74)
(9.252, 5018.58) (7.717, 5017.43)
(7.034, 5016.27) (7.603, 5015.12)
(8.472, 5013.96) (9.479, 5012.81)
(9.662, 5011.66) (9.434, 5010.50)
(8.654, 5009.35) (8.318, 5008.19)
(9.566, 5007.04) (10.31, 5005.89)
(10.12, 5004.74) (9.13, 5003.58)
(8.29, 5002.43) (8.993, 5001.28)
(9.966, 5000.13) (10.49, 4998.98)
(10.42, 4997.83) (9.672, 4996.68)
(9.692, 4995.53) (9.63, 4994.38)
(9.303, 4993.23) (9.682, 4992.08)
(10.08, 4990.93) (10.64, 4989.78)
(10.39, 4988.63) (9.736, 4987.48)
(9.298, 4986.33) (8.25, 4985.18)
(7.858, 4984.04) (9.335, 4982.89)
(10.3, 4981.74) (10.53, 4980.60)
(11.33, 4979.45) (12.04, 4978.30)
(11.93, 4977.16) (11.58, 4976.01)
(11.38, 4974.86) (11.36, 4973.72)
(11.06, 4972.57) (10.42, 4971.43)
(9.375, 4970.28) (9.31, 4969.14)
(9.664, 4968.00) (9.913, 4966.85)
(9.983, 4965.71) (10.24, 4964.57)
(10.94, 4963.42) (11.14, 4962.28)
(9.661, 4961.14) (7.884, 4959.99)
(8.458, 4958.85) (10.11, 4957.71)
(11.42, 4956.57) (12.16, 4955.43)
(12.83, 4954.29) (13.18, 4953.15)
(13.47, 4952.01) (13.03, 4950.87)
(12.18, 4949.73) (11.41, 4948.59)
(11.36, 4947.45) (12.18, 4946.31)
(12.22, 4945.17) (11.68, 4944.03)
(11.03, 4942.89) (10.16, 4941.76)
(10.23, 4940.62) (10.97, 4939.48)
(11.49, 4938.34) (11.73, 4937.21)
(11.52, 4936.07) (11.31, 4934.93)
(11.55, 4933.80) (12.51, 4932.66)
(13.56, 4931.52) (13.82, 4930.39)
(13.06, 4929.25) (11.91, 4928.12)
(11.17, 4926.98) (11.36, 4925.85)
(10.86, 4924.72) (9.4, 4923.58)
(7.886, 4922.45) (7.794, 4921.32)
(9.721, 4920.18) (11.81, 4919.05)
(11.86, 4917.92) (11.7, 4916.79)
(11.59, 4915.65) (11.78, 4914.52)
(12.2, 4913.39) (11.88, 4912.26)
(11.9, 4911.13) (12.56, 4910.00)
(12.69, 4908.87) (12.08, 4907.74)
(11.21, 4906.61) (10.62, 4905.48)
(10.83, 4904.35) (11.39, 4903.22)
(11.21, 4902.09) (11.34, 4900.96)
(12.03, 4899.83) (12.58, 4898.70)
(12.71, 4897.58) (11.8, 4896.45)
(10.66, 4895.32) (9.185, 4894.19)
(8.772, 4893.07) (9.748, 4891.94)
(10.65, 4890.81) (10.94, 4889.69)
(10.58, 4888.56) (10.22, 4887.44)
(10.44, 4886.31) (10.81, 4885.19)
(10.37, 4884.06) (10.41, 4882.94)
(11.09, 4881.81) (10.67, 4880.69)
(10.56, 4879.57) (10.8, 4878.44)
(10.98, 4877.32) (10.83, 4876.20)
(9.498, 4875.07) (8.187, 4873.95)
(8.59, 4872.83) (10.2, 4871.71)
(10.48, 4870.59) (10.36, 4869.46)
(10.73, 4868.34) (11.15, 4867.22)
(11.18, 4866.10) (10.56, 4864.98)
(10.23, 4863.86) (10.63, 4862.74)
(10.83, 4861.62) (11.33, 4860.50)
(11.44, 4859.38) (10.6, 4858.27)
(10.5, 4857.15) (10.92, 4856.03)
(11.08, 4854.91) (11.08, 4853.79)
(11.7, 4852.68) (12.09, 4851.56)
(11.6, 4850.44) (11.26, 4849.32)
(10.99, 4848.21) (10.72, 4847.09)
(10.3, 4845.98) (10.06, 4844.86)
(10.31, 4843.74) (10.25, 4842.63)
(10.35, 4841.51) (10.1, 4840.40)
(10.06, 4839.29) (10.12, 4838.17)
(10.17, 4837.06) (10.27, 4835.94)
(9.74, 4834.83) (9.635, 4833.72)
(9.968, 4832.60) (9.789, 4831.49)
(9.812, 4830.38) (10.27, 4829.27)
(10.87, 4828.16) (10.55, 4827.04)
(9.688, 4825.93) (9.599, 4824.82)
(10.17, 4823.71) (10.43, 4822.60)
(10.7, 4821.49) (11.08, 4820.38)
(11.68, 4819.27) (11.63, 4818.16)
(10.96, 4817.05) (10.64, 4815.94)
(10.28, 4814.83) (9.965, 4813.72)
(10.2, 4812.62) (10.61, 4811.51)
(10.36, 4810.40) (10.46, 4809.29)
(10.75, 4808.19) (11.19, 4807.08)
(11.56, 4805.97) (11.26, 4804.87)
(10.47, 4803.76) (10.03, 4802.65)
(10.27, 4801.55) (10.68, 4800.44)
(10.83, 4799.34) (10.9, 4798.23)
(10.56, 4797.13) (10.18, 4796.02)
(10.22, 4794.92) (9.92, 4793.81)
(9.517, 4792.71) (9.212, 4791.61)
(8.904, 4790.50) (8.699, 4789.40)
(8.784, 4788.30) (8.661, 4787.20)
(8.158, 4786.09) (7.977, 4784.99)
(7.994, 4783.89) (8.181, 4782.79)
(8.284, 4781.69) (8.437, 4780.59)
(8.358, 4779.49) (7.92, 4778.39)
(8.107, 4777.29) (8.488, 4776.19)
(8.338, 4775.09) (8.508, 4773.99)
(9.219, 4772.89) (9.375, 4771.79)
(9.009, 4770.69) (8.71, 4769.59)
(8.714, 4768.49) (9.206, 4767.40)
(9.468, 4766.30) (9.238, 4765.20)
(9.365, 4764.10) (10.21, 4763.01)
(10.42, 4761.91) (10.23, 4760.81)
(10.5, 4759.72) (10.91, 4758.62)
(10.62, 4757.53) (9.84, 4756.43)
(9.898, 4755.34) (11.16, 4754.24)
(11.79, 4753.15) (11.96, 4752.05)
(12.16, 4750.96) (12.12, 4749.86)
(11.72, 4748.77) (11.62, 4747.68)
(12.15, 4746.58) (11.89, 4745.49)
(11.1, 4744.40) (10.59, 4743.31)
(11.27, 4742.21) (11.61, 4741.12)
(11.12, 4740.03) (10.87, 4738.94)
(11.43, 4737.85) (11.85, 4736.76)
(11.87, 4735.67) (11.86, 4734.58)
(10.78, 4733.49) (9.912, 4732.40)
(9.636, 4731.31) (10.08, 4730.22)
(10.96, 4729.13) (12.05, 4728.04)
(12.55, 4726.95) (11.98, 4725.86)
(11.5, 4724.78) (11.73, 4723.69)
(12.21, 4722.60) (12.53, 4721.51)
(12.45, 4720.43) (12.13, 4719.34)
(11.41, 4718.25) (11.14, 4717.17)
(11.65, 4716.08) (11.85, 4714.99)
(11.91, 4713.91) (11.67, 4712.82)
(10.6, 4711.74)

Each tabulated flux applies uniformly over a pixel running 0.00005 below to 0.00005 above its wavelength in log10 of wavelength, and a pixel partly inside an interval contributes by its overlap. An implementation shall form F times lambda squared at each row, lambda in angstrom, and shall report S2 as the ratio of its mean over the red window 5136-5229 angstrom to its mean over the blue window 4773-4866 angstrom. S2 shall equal 1.0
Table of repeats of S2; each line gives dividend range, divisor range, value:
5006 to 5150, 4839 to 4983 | 0.88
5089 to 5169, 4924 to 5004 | 0.88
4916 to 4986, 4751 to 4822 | 1.19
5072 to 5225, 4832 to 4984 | 0.87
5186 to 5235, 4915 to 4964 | 0.96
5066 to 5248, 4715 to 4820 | 1.03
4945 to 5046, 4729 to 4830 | 1.06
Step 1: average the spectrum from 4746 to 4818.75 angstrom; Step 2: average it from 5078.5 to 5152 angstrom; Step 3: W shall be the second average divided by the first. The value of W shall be 0.89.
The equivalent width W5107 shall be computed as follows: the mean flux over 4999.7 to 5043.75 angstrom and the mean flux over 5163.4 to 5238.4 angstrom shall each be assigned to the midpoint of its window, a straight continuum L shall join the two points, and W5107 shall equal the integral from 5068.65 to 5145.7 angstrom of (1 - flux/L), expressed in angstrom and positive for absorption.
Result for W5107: 2.12 angstrom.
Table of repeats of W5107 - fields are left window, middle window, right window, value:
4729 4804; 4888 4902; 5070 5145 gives -2.0 angstrom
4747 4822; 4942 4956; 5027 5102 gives -3.9 angstrom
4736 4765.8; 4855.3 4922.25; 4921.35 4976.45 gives 1.5 angstrom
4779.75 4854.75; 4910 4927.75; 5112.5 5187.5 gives -2.5 angstrom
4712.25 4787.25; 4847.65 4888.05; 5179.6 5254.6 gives -1.0 angstrom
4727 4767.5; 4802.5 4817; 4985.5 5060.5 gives 0.0 angstrom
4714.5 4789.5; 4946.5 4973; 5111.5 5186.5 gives -4.6 angstrom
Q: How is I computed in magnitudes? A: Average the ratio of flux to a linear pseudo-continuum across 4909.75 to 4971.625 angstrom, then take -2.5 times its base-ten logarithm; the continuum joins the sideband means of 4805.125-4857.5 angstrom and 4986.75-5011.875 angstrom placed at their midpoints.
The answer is -0.12 mag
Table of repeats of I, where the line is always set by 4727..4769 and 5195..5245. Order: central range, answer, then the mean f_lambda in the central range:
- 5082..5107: 0.20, 8.94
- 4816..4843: 0.05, 10.3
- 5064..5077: 0.21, 8.83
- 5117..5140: 0.20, 8.88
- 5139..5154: 0.22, 8.72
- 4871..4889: 0.06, 10.3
